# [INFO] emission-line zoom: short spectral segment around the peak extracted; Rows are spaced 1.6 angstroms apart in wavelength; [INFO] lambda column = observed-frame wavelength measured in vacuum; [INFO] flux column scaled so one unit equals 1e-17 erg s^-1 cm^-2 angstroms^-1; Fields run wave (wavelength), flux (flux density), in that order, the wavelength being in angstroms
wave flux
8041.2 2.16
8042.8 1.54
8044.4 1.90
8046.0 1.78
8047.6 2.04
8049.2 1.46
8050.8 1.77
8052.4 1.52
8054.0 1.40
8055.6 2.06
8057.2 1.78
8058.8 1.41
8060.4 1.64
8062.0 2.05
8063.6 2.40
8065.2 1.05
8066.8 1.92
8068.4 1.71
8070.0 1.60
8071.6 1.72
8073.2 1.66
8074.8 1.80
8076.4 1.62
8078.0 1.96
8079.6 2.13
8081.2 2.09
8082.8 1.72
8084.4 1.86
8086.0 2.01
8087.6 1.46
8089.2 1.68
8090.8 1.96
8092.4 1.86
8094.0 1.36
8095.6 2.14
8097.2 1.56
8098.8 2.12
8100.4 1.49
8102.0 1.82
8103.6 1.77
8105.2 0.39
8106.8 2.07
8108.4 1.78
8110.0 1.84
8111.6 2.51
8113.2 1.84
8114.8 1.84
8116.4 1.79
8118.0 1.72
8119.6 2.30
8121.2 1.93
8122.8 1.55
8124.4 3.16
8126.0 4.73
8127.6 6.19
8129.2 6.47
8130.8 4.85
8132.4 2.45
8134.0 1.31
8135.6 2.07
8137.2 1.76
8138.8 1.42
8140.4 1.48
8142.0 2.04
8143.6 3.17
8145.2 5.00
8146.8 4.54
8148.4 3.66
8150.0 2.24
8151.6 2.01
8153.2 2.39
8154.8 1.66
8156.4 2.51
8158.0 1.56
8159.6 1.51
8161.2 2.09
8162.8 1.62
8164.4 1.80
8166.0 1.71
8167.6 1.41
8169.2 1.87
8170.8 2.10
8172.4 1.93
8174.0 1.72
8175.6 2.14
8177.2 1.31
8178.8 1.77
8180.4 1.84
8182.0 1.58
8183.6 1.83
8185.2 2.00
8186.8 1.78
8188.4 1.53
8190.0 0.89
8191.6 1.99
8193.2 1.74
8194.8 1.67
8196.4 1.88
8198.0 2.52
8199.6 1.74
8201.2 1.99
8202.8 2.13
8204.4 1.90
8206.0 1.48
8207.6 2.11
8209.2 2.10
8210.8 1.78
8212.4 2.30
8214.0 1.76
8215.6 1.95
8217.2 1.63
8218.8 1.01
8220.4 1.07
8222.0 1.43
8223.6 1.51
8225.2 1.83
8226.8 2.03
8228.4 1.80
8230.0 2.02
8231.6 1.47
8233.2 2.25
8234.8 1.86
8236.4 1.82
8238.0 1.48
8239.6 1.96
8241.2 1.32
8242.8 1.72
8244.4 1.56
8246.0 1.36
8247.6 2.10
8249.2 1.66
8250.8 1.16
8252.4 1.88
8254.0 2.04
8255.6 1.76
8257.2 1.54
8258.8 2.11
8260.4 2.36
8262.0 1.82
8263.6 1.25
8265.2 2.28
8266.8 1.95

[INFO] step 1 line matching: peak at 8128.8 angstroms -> [S II]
